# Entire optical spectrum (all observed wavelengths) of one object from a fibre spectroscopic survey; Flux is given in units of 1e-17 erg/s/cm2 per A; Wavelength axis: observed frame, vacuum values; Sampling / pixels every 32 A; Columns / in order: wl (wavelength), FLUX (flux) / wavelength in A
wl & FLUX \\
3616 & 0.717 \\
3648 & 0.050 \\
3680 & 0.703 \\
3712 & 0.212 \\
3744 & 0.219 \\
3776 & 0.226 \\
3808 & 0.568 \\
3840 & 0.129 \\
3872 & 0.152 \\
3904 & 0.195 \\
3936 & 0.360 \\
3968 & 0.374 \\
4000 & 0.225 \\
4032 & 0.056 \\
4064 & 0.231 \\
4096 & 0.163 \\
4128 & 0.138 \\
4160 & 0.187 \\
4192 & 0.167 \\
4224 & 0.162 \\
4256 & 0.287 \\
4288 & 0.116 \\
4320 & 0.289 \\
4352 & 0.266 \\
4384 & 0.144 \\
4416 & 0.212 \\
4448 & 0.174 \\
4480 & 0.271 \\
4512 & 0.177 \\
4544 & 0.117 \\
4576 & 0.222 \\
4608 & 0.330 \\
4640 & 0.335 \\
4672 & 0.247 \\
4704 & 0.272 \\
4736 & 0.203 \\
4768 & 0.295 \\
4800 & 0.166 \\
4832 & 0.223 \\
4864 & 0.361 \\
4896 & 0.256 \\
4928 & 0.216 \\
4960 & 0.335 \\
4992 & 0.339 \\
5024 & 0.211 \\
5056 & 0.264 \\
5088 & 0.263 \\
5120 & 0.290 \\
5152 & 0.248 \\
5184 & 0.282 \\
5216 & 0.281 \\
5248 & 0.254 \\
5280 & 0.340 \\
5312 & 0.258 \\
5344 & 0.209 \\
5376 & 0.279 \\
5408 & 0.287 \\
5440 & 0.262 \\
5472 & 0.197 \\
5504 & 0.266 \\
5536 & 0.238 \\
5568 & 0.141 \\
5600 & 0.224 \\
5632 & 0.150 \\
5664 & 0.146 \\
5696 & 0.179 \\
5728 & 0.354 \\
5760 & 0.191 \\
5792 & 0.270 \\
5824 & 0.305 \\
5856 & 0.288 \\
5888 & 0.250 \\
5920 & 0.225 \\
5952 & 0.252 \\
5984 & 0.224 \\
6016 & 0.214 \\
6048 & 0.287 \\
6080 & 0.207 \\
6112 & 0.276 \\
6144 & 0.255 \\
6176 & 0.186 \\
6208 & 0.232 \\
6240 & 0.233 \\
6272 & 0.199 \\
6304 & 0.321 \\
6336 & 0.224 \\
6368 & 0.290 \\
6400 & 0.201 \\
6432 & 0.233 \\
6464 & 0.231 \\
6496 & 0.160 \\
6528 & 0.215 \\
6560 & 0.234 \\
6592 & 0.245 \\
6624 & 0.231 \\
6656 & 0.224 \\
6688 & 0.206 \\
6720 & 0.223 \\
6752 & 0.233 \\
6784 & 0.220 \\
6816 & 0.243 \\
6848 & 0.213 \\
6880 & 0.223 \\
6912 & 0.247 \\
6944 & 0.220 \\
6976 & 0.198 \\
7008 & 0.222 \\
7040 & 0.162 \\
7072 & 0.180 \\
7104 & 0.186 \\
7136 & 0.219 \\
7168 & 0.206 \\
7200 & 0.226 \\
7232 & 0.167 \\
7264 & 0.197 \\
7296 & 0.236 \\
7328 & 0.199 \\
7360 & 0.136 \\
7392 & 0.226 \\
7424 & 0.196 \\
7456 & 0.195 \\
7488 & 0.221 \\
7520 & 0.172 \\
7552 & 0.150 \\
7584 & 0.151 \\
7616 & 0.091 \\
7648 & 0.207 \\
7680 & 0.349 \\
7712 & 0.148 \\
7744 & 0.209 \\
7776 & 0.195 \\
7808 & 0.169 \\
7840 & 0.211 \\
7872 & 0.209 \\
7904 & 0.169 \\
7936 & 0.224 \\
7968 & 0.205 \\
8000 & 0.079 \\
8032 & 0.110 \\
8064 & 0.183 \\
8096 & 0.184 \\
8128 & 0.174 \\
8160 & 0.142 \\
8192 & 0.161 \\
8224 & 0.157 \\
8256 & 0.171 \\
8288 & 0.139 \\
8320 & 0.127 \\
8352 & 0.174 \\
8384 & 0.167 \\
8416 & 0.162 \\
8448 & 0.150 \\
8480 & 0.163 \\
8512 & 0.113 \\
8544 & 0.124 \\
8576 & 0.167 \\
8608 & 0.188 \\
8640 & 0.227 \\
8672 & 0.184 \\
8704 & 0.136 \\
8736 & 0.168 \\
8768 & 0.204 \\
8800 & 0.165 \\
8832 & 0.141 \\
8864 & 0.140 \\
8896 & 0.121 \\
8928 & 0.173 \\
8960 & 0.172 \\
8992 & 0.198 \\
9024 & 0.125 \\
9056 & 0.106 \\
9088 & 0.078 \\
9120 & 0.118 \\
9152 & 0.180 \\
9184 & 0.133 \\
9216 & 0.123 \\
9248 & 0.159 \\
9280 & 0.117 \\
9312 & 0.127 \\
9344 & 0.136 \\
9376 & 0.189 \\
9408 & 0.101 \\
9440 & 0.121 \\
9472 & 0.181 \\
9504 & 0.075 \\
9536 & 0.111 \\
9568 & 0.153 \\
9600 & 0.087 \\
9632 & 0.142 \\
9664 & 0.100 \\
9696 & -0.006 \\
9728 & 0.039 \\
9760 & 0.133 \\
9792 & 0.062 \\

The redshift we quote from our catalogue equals 0.171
